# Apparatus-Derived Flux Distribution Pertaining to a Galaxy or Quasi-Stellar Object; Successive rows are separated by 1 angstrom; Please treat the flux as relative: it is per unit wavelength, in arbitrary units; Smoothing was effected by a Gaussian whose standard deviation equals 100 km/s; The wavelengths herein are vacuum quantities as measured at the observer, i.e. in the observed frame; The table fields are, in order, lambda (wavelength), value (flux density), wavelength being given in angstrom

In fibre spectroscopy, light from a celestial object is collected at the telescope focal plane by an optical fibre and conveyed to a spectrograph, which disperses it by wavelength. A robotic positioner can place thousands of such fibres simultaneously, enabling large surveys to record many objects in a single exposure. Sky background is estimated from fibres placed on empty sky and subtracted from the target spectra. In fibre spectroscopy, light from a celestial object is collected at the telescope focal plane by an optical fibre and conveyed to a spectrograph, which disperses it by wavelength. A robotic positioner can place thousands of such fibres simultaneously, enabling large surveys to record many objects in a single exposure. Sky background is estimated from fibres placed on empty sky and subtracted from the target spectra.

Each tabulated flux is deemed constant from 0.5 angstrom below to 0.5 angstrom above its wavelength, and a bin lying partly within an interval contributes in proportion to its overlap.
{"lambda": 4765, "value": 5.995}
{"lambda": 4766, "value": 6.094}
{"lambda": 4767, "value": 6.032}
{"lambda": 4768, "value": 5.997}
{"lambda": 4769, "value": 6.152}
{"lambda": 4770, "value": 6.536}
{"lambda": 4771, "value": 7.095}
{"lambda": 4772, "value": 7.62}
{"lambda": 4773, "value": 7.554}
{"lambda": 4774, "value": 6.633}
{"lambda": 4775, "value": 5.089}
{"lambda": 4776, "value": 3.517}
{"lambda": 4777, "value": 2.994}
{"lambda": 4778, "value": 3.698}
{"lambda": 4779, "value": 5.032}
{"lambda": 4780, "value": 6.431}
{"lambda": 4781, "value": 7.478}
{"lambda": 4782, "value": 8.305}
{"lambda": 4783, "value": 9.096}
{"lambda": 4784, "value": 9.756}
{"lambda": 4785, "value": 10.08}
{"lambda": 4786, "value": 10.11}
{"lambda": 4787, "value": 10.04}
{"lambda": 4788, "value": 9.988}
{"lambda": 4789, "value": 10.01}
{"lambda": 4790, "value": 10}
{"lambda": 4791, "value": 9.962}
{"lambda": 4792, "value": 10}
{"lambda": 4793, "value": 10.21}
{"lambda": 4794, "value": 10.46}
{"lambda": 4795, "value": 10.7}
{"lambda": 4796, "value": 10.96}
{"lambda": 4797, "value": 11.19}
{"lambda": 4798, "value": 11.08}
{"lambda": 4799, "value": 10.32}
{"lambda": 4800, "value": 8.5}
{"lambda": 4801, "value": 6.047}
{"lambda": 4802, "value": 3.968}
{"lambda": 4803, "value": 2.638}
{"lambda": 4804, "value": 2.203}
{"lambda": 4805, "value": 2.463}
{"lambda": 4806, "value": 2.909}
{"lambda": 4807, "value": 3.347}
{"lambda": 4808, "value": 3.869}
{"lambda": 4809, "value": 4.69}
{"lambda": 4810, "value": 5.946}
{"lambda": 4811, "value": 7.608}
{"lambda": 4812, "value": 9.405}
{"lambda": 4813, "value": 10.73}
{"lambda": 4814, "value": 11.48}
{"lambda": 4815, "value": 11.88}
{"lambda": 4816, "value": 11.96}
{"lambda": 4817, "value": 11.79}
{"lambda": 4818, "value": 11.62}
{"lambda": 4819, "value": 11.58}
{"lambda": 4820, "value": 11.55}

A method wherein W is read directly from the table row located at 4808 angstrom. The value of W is 3.869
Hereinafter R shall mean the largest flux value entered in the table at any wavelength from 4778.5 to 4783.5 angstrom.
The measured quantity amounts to 9.096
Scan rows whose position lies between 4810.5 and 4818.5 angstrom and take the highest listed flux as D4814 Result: 11.96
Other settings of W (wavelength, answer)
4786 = 10.11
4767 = 6.032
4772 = 7.62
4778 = 3.698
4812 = 9.405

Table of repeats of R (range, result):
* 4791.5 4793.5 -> 10.21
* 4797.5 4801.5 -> 11.08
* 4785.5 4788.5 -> 10.11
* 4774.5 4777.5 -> 5.089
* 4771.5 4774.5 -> 7.62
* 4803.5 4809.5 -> 4.69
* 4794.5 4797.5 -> 11.19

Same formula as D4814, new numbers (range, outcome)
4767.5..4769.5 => 6.152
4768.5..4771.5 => 7.095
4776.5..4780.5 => 6.431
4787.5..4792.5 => 10.01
